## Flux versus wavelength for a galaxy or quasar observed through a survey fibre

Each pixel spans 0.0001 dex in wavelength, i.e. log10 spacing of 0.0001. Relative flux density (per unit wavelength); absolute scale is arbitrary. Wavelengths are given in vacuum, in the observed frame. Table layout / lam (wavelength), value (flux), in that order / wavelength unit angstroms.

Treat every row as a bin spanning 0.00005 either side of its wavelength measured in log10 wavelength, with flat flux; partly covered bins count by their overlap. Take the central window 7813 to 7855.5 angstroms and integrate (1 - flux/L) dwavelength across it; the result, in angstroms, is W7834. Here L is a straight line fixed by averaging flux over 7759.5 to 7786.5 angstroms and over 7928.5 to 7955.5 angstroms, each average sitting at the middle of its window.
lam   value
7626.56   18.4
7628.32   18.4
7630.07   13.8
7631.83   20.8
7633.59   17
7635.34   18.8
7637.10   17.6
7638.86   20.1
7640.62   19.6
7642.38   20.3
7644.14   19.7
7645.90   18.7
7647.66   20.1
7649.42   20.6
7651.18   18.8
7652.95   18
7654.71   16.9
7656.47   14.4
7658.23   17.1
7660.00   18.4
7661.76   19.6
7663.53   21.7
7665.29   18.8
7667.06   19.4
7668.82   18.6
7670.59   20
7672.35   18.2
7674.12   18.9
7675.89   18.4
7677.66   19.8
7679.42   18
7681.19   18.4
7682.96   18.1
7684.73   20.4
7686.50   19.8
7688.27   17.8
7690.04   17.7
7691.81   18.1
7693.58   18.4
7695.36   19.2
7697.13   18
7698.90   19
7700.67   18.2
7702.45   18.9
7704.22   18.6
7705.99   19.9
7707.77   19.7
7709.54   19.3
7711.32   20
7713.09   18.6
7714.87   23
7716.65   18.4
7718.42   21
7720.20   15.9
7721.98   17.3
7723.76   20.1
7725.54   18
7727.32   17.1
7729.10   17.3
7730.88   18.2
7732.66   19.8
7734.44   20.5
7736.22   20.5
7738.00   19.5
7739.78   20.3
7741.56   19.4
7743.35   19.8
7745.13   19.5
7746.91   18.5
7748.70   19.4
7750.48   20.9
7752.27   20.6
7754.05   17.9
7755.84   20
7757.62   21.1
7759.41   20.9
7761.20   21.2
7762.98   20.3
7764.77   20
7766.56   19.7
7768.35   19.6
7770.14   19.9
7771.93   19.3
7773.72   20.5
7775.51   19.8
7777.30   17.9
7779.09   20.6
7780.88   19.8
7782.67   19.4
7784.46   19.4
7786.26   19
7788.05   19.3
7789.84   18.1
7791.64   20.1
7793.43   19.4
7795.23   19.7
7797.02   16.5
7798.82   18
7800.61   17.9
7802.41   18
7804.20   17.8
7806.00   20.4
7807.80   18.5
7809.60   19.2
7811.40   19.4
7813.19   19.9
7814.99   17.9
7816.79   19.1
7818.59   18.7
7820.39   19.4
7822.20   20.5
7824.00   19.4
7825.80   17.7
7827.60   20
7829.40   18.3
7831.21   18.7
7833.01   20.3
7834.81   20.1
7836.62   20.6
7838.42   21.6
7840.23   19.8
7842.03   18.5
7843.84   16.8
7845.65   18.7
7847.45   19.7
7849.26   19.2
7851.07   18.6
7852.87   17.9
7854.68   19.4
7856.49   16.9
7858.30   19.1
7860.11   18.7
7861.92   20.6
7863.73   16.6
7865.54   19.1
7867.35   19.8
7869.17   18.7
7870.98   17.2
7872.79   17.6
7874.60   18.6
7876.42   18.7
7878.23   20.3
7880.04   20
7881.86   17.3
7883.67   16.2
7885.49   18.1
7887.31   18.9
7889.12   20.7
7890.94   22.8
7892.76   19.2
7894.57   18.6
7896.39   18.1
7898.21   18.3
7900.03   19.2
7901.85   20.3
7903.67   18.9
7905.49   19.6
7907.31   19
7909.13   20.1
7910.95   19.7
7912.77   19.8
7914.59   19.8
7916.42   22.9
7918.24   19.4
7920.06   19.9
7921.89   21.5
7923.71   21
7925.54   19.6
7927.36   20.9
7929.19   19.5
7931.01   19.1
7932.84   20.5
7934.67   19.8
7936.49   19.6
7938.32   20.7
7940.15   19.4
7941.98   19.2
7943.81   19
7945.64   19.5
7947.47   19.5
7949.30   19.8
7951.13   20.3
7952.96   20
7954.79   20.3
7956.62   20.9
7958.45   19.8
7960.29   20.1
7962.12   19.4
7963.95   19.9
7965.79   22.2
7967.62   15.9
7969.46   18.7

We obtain 1.3 angstroms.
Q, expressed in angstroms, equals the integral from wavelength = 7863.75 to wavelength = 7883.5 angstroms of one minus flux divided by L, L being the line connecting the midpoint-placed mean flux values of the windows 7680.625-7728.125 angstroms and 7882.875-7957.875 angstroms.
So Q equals 1.0 angstroms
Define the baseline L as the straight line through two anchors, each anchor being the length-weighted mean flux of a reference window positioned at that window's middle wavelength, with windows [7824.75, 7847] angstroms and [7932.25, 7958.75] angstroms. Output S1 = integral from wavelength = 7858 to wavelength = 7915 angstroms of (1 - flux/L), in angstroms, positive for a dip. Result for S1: 1.49 angstroms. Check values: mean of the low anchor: 19.3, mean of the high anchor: 19.9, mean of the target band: 19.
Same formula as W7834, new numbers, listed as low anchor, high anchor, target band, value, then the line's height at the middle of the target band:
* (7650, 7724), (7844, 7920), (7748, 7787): -2.0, 18.9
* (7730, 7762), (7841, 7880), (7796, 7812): 0.7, 19.3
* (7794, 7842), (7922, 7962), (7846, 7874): 1.1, 19.4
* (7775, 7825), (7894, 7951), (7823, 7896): 1.6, 19.4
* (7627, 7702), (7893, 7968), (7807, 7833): 0.3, 19.3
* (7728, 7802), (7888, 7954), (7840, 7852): 0.6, 19.7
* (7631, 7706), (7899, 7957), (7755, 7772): -0.9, 19.2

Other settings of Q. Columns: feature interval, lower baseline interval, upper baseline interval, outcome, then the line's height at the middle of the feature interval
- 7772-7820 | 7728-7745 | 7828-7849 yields 1.0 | 19.4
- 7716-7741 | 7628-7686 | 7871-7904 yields -0.1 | 18.8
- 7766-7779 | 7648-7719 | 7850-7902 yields -0.5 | 18.9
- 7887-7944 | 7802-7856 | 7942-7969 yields -1.0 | 19.5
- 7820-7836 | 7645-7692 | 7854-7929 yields -0.2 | 19.1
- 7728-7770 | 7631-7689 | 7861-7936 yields -1.5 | 19.1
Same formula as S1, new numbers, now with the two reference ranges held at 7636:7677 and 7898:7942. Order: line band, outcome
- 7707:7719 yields -0.55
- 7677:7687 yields -0.04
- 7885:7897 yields 0.16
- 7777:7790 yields 0.05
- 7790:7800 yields 0.39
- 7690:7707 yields 0.34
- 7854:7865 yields 0.64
